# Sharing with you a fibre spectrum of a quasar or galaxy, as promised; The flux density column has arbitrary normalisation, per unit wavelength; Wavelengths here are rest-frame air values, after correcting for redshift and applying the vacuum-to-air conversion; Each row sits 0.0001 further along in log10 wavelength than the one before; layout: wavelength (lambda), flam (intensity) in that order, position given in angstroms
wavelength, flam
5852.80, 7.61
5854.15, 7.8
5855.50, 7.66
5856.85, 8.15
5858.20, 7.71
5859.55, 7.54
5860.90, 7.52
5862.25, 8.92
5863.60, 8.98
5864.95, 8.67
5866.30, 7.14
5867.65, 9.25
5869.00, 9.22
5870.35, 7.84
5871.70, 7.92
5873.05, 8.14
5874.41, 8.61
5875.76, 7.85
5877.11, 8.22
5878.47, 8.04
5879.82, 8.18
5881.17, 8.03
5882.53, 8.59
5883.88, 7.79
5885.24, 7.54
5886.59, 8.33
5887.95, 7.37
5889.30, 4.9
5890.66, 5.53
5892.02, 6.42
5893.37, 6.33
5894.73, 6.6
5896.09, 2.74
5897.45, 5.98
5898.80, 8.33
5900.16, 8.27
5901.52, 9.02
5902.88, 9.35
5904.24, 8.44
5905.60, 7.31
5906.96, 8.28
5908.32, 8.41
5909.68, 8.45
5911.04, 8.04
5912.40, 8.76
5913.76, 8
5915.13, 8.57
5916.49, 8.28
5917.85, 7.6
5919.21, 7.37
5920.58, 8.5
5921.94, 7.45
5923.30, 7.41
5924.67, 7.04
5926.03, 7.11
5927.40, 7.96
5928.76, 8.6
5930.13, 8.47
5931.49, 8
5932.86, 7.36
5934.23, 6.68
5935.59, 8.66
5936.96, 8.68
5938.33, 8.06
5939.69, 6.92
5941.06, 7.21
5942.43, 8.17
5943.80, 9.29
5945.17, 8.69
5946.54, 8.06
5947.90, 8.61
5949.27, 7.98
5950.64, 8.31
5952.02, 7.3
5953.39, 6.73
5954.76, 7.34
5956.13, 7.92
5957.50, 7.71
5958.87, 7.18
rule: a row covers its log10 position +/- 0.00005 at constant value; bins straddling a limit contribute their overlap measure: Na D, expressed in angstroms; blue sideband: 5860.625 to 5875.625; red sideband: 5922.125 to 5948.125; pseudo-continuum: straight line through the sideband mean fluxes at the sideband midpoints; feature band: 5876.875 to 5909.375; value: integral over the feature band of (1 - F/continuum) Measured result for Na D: 3.2 angstroms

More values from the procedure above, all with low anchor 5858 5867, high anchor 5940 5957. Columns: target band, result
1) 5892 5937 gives 1.5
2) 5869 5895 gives 1.7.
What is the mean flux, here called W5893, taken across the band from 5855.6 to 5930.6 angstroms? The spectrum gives 7.8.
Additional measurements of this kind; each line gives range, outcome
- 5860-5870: 8.49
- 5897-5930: 8.04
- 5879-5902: 7.05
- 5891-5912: 7.45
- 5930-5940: 7.86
